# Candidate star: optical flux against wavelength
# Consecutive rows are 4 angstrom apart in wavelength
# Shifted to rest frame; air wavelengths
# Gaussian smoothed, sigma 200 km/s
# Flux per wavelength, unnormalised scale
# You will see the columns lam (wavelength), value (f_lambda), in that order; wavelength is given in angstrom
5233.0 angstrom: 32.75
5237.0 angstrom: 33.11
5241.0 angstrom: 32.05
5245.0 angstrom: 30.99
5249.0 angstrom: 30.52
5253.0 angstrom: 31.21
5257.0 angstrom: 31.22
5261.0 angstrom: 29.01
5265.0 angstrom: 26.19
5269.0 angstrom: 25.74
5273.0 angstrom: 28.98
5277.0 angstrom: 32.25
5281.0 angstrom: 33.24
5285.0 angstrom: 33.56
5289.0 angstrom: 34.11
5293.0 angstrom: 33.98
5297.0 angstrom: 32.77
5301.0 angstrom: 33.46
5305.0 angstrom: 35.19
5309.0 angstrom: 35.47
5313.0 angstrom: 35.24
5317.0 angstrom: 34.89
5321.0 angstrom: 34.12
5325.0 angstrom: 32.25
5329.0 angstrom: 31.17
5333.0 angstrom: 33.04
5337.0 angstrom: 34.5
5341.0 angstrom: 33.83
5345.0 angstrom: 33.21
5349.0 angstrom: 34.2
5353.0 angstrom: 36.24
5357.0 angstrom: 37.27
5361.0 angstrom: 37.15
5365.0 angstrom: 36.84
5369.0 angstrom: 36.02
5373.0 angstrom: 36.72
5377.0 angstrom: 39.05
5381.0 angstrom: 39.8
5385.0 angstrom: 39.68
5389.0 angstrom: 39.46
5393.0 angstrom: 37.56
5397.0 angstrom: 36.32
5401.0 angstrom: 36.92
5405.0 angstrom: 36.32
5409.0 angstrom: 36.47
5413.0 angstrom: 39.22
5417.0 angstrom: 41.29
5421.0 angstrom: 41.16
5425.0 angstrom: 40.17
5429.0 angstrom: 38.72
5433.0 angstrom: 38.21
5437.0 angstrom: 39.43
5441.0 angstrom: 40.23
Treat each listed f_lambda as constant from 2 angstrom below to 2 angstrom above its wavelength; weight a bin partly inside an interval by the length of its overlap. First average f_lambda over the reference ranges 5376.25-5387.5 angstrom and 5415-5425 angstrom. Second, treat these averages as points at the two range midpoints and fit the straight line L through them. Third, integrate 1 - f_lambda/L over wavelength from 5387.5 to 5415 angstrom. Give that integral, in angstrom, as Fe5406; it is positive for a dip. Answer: 2.0 angstrom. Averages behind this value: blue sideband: 39.6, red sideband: 41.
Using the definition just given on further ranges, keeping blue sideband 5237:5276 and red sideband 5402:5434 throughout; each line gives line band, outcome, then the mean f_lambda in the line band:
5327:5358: 0.5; 34.1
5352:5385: -1.3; 37.6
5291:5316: -1.5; 34.4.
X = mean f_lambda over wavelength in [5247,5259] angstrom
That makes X 31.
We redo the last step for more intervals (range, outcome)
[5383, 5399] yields 38.3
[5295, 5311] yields 34.2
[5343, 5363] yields 35.6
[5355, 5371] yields 36.8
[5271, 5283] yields 31.5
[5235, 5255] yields 31.6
